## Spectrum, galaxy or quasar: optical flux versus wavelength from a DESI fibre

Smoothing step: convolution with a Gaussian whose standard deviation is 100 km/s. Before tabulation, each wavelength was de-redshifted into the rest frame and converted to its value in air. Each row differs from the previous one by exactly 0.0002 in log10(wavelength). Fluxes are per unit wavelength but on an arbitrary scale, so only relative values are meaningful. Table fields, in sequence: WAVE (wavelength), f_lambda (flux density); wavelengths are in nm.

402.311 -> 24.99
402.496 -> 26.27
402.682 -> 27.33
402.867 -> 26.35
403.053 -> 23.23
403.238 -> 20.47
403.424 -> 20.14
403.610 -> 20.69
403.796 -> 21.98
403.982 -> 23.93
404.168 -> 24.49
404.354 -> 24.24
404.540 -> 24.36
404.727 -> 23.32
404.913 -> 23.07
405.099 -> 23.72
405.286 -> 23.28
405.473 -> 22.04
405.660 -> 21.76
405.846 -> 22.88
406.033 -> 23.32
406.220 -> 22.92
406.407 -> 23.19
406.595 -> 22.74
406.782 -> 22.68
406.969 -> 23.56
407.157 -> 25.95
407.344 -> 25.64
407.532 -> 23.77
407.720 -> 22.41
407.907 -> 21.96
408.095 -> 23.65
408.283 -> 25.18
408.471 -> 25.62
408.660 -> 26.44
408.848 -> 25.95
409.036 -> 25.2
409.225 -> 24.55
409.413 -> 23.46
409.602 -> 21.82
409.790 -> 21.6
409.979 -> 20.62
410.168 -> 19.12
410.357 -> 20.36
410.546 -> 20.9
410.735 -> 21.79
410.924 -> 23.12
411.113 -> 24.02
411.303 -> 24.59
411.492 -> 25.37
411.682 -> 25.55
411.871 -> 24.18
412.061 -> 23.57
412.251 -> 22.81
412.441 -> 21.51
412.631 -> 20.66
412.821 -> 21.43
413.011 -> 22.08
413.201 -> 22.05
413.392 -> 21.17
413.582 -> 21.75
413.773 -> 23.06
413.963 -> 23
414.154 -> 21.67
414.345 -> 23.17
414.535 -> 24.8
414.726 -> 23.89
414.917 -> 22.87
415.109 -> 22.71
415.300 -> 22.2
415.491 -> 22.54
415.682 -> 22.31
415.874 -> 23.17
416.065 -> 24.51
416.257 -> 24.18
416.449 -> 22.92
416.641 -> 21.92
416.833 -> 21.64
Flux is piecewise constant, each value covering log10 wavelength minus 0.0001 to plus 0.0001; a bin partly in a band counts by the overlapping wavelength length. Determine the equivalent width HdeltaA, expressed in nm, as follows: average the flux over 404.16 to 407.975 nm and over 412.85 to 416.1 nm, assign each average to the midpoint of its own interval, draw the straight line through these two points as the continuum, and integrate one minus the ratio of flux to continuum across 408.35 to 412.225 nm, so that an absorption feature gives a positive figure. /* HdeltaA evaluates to -0.06 nm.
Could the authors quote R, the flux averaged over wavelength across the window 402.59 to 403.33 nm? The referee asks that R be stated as 24.4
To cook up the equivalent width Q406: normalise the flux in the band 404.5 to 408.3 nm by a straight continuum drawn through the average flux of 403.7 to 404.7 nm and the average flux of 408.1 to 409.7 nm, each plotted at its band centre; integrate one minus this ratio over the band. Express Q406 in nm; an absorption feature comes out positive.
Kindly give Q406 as 0.133 nm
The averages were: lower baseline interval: 23.8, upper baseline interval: 24.7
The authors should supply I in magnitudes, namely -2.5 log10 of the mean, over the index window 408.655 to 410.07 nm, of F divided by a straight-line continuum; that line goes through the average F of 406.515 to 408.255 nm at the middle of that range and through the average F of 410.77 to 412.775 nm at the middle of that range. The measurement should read 0.00 mag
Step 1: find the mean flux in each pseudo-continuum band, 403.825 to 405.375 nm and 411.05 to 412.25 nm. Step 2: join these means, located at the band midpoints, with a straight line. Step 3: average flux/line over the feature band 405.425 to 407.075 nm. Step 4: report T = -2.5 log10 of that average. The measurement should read 0.05 mag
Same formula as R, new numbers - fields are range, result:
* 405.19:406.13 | 22.7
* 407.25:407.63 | 24.7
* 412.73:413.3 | 21.8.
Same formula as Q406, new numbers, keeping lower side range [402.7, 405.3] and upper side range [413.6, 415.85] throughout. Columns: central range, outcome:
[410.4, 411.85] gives -0.034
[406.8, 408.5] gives -0.071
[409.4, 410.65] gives 0.112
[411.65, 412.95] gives 0.017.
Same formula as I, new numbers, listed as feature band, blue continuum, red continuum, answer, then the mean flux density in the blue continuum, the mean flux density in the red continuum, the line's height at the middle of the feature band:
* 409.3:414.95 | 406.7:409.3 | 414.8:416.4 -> 0.05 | 24.5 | 23.1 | 23.7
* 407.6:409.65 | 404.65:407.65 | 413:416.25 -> -0.05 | 23.4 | 22.8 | 23.2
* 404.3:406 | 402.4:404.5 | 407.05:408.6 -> 0.03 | 23.6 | 24.3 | 23.9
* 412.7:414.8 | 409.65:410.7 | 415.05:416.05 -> -0.02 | 20.7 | 22.8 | 22.1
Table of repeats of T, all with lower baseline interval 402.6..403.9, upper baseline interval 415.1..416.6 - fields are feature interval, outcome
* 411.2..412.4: -0.06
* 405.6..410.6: -0.02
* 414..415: -0.01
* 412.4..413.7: 0.07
